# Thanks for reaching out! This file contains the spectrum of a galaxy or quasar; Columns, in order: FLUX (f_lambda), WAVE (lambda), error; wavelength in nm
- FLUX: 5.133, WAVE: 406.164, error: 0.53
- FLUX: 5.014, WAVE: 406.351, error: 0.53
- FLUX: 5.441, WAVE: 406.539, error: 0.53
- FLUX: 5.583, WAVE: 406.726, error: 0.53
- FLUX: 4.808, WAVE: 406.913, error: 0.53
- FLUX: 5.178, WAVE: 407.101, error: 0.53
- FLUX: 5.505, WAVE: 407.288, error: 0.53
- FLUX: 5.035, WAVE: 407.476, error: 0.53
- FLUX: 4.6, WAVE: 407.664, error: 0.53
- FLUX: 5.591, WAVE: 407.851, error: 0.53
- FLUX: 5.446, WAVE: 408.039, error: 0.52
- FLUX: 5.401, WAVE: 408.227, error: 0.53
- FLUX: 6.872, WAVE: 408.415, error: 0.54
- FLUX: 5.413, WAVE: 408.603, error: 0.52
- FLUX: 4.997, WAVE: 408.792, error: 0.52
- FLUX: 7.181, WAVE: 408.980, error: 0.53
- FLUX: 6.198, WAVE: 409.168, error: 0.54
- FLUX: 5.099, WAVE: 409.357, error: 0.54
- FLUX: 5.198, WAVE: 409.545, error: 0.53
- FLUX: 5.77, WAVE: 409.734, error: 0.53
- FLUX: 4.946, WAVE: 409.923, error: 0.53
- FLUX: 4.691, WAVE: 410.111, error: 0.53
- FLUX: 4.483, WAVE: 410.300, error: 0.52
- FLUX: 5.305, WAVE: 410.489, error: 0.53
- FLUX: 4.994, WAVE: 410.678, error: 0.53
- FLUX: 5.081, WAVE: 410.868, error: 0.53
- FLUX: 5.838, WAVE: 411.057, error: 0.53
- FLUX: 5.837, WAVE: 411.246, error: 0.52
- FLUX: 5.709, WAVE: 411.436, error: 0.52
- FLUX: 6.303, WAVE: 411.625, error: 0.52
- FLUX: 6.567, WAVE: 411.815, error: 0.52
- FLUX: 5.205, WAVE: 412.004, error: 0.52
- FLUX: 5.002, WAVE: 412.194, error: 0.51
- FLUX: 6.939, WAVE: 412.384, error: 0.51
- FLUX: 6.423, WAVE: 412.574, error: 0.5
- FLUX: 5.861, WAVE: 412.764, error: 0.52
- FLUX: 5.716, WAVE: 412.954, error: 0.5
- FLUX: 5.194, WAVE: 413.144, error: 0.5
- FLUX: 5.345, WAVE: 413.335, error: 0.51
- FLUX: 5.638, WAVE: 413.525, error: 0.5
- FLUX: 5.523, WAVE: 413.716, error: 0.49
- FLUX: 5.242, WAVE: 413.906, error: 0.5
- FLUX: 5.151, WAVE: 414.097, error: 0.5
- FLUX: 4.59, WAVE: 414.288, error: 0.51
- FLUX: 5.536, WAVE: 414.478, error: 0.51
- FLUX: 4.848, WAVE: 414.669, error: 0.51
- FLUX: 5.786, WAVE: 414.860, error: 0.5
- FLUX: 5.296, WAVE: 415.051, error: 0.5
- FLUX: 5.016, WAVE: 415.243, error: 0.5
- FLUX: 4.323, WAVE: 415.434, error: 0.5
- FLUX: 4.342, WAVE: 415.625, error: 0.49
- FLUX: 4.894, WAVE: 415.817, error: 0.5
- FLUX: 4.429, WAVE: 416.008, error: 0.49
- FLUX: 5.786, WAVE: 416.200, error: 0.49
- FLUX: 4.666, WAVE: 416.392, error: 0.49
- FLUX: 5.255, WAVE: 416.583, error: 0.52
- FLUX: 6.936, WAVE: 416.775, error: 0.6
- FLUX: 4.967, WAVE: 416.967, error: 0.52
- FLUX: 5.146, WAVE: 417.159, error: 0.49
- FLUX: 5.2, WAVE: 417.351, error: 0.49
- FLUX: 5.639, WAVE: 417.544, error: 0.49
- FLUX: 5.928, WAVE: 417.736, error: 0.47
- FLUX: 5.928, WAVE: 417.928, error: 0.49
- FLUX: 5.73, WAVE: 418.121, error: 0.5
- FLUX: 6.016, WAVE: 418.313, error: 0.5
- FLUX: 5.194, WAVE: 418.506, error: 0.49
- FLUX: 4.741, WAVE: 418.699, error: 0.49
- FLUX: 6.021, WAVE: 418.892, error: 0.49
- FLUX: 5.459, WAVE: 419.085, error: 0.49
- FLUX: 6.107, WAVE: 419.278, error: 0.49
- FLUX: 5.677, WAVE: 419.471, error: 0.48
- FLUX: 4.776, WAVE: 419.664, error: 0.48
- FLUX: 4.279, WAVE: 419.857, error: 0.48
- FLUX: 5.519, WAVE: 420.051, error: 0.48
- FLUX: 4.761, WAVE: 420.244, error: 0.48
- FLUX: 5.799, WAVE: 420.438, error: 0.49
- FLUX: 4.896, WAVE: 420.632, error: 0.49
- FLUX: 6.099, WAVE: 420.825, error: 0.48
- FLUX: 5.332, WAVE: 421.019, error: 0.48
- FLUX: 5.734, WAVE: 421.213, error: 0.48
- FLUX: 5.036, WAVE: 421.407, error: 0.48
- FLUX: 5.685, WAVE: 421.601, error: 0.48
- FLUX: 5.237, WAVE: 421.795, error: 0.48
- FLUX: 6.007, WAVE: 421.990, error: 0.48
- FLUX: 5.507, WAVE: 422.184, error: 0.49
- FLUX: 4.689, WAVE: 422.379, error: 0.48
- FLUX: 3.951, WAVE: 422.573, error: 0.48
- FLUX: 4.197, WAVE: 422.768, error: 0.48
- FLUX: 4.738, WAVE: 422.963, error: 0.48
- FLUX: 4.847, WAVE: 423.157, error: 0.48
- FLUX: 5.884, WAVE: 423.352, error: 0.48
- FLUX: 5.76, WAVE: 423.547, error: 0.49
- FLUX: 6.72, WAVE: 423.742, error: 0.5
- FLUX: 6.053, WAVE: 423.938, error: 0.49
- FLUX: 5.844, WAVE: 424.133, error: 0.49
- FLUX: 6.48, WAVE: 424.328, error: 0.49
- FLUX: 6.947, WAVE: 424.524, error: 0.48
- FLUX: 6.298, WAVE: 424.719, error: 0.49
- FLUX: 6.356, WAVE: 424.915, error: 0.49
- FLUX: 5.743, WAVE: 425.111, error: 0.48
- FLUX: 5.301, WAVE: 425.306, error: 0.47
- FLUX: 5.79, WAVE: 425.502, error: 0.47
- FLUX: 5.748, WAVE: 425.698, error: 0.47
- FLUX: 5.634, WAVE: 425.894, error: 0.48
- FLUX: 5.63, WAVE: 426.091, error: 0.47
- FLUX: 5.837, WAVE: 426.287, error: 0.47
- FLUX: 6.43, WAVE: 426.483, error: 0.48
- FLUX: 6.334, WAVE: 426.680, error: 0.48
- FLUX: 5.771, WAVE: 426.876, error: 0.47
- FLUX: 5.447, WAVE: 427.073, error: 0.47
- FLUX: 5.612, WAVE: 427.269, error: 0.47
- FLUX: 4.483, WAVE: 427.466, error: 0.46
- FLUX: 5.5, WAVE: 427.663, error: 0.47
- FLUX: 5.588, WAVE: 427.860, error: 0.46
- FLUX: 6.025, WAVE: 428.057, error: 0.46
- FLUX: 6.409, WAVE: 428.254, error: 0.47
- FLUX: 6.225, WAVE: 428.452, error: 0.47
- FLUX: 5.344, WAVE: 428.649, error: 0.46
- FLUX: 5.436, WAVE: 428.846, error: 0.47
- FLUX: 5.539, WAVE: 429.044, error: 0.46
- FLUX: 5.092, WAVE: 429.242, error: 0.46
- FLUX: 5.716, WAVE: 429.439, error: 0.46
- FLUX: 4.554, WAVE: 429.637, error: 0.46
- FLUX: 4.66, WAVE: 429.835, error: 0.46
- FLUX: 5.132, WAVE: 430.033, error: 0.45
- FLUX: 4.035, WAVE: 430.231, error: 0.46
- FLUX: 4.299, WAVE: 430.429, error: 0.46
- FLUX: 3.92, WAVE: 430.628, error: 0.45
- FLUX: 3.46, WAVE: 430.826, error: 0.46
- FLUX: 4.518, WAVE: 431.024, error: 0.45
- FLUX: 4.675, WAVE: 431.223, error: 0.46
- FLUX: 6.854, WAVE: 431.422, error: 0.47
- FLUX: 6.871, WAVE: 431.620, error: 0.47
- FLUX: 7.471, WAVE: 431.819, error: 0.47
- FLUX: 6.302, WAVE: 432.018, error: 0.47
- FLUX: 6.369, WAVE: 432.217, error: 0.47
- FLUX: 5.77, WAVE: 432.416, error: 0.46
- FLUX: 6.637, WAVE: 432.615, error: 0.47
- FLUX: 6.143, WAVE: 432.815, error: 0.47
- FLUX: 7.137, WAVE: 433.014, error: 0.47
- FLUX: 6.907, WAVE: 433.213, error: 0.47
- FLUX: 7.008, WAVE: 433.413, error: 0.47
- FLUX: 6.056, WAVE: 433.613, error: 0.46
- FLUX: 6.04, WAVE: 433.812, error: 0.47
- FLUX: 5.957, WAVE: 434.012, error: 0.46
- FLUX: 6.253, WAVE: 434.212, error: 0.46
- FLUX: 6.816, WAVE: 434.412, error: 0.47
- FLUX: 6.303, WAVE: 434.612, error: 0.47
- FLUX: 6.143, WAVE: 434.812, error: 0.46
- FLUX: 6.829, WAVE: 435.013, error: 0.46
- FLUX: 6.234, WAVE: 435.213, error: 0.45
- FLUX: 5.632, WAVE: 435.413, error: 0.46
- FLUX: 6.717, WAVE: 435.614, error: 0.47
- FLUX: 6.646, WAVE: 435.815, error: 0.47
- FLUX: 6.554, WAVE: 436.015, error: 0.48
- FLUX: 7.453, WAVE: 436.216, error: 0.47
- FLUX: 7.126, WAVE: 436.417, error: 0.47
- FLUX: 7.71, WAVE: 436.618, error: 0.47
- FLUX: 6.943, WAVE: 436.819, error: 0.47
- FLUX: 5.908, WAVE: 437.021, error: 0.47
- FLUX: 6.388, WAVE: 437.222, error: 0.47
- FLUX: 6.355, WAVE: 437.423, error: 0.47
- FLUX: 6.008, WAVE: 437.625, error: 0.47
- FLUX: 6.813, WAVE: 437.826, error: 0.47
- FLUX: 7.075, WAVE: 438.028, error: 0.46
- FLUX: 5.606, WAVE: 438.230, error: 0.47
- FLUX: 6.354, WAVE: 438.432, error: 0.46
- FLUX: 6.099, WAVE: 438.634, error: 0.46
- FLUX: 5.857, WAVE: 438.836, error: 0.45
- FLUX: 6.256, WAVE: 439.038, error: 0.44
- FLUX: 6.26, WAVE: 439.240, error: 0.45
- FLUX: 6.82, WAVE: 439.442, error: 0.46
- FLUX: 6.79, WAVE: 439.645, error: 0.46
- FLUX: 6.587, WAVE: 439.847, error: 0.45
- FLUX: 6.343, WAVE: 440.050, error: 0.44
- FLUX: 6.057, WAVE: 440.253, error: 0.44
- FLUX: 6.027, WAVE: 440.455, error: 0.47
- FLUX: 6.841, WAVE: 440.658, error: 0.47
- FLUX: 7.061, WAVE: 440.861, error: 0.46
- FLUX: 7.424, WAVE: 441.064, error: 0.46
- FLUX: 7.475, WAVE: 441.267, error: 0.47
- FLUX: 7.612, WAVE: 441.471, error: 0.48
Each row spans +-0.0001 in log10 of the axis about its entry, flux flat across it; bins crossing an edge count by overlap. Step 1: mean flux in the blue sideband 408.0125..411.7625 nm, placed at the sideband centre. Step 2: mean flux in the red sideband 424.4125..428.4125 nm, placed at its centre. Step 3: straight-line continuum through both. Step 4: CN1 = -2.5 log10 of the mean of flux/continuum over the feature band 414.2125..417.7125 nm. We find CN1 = 0.10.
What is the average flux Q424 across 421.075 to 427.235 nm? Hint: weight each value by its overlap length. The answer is 5.66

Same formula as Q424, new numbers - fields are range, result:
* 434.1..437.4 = 6.6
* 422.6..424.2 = 5.43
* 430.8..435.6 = 6.23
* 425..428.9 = 5.72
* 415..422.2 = 5.35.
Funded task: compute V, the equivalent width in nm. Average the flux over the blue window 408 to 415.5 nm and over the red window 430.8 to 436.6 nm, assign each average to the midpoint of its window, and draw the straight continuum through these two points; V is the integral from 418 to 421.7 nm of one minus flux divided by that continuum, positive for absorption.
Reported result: 0.26 nm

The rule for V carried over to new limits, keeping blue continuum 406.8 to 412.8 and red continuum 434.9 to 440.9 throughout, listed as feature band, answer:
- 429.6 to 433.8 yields 0.41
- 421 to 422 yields 0.08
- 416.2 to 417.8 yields 0.09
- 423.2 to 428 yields 0.17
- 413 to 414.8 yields 0.14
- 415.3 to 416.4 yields 0.19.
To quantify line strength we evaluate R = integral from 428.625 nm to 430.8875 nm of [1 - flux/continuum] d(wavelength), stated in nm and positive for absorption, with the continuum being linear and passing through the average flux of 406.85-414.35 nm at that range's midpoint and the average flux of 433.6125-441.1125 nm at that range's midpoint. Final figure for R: 0.52 nm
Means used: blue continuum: 5.5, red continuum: 6.48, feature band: 4.77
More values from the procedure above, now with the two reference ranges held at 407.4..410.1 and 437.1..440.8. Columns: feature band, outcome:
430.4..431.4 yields 0.29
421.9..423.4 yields 0.25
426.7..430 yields 0.32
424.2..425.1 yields -0.07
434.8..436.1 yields -0.03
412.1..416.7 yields 0.32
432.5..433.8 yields -0.08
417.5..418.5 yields 0.00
